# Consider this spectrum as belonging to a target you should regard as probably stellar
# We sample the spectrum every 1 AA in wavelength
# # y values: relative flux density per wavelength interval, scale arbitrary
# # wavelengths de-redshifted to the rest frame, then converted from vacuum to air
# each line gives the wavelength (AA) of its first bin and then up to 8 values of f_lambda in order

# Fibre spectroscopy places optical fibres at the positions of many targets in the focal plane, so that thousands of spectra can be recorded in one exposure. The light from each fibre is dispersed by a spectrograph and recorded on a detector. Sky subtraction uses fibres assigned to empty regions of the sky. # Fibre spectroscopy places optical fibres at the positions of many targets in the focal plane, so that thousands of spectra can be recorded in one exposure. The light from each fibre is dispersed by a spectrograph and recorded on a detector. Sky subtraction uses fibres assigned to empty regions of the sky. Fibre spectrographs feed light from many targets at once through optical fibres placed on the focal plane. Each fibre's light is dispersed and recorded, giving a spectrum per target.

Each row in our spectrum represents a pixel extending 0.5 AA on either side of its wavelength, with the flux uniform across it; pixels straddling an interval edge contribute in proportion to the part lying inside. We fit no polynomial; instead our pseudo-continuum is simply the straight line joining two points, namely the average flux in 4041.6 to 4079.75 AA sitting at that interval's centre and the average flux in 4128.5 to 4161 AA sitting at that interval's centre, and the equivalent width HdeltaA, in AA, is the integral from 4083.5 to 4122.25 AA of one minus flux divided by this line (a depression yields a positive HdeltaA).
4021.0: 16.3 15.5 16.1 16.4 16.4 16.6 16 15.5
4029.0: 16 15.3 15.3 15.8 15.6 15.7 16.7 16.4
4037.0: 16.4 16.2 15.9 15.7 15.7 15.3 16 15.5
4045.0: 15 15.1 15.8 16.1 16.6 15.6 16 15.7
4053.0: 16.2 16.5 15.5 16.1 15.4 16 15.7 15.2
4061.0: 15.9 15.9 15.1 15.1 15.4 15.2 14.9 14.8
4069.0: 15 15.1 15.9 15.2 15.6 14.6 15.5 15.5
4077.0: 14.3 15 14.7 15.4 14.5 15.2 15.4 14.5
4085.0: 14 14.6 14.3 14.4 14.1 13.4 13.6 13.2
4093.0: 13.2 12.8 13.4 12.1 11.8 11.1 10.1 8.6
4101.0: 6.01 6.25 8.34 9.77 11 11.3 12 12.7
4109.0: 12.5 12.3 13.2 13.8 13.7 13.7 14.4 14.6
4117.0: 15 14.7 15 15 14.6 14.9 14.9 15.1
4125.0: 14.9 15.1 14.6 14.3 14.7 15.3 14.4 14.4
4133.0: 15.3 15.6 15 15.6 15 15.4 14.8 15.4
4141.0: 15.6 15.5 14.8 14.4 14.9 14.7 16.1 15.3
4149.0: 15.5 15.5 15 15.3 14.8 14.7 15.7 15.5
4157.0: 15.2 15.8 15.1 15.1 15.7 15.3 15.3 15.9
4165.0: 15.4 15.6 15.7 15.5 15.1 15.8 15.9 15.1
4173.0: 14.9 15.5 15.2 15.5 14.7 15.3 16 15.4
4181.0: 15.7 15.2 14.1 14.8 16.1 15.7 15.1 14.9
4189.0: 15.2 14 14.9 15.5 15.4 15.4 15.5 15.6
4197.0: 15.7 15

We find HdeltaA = 6.8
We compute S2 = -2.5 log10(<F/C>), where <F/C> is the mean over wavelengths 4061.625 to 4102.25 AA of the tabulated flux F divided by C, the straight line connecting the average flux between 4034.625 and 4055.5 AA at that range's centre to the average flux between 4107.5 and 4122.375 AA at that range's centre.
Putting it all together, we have 0.08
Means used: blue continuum 15.9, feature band 13.8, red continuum 14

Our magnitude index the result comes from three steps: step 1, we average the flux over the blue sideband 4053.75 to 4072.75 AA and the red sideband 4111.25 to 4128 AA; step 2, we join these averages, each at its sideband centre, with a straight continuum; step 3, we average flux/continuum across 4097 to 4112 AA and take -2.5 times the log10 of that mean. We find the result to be 0.37 mag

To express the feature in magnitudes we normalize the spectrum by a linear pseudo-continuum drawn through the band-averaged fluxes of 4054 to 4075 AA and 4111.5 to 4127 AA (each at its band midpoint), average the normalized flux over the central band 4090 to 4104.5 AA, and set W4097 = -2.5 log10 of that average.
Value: 0.35 mag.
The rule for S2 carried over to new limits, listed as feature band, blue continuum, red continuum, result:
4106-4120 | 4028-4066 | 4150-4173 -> 0.14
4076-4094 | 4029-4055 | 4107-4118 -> 0.01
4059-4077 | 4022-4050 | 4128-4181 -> 0.03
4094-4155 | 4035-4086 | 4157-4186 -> 0.13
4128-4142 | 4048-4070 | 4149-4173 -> 0.02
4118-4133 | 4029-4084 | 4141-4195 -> 0.04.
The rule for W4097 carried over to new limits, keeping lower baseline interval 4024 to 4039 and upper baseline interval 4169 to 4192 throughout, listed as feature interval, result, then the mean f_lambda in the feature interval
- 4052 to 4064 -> 0.01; 15.7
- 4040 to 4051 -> 0.02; 15.7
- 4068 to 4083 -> 0.05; 15.1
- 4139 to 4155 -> 0.02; 15.2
